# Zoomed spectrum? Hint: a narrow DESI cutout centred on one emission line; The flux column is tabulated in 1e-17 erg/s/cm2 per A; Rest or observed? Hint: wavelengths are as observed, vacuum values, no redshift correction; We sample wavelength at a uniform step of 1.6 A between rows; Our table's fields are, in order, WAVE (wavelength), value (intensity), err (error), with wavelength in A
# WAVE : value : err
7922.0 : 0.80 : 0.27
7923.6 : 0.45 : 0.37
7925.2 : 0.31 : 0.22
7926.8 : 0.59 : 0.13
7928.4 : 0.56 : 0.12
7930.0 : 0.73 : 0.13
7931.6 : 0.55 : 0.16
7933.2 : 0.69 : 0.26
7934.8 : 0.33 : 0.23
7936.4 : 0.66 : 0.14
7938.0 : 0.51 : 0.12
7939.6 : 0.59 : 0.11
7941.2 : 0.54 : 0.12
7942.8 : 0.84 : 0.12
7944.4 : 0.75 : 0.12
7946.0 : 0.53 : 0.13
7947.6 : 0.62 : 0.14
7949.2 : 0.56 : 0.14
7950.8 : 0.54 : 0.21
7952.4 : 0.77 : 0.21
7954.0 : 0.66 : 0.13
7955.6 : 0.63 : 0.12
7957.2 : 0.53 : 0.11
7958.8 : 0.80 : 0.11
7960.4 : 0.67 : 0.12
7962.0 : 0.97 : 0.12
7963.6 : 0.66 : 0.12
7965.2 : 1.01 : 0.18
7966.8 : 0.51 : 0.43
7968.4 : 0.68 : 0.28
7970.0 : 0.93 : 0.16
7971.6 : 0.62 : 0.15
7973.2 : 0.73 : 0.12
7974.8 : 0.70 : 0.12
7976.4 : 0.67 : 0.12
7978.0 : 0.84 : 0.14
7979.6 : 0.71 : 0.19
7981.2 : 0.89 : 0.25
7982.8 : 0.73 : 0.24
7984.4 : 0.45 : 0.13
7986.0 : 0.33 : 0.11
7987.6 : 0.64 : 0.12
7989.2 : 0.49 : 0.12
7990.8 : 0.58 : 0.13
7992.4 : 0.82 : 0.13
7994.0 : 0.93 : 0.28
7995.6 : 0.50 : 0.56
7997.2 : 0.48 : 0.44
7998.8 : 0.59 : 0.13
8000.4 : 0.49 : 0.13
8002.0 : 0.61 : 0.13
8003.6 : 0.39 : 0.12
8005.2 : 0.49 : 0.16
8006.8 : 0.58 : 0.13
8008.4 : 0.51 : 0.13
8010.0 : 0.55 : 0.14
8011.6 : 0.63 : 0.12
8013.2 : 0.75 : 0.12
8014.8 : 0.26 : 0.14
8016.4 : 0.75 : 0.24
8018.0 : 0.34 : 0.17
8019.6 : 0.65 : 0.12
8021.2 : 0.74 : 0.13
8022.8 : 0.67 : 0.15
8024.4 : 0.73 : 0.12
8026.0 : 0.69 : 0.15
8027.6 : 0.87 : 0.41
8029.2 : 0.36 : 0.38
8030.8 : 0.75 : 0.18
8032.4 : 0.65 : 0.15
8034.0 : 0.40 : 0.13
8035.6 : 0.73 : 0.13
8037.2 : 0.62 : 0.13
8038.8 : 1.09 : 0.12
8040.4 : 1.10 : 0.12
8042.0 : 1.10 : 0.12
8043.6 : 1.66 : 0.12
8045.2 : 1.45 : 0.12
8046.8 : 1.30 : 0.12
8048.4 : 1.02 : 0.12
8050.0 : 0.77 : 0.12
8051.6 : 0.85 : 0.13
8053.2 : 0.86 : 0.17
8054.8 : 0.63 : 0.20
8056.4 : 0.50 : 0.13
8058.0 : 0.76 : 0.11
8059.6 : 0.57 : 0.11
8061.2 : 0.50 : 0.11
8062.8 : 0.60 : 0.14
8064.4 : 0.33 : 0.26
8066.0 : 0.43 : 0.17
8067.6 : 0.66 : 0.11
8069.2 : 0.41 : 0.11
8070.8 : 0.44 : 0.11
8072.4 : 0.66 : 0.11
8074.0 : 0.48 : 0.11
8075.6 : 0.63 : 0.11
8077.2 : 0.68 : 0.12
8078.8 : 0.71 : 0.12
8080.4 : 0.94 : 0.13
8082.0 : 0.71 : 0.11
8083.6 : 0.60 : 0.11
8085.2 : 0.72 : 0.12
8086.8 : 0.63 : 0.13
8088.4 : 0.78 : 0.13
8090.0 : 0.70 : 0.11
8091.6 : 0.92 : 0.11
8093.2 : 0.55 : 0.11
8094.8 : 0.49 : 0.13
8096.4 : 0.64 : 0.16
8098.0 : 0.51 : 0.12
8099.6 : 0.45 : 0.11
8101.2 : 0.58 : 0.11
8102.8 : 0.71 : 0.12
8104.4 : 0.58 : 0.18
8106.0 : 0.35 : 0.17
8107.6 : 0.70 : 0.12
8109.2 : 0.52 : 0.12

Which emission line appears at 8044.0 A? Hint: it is [O III]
